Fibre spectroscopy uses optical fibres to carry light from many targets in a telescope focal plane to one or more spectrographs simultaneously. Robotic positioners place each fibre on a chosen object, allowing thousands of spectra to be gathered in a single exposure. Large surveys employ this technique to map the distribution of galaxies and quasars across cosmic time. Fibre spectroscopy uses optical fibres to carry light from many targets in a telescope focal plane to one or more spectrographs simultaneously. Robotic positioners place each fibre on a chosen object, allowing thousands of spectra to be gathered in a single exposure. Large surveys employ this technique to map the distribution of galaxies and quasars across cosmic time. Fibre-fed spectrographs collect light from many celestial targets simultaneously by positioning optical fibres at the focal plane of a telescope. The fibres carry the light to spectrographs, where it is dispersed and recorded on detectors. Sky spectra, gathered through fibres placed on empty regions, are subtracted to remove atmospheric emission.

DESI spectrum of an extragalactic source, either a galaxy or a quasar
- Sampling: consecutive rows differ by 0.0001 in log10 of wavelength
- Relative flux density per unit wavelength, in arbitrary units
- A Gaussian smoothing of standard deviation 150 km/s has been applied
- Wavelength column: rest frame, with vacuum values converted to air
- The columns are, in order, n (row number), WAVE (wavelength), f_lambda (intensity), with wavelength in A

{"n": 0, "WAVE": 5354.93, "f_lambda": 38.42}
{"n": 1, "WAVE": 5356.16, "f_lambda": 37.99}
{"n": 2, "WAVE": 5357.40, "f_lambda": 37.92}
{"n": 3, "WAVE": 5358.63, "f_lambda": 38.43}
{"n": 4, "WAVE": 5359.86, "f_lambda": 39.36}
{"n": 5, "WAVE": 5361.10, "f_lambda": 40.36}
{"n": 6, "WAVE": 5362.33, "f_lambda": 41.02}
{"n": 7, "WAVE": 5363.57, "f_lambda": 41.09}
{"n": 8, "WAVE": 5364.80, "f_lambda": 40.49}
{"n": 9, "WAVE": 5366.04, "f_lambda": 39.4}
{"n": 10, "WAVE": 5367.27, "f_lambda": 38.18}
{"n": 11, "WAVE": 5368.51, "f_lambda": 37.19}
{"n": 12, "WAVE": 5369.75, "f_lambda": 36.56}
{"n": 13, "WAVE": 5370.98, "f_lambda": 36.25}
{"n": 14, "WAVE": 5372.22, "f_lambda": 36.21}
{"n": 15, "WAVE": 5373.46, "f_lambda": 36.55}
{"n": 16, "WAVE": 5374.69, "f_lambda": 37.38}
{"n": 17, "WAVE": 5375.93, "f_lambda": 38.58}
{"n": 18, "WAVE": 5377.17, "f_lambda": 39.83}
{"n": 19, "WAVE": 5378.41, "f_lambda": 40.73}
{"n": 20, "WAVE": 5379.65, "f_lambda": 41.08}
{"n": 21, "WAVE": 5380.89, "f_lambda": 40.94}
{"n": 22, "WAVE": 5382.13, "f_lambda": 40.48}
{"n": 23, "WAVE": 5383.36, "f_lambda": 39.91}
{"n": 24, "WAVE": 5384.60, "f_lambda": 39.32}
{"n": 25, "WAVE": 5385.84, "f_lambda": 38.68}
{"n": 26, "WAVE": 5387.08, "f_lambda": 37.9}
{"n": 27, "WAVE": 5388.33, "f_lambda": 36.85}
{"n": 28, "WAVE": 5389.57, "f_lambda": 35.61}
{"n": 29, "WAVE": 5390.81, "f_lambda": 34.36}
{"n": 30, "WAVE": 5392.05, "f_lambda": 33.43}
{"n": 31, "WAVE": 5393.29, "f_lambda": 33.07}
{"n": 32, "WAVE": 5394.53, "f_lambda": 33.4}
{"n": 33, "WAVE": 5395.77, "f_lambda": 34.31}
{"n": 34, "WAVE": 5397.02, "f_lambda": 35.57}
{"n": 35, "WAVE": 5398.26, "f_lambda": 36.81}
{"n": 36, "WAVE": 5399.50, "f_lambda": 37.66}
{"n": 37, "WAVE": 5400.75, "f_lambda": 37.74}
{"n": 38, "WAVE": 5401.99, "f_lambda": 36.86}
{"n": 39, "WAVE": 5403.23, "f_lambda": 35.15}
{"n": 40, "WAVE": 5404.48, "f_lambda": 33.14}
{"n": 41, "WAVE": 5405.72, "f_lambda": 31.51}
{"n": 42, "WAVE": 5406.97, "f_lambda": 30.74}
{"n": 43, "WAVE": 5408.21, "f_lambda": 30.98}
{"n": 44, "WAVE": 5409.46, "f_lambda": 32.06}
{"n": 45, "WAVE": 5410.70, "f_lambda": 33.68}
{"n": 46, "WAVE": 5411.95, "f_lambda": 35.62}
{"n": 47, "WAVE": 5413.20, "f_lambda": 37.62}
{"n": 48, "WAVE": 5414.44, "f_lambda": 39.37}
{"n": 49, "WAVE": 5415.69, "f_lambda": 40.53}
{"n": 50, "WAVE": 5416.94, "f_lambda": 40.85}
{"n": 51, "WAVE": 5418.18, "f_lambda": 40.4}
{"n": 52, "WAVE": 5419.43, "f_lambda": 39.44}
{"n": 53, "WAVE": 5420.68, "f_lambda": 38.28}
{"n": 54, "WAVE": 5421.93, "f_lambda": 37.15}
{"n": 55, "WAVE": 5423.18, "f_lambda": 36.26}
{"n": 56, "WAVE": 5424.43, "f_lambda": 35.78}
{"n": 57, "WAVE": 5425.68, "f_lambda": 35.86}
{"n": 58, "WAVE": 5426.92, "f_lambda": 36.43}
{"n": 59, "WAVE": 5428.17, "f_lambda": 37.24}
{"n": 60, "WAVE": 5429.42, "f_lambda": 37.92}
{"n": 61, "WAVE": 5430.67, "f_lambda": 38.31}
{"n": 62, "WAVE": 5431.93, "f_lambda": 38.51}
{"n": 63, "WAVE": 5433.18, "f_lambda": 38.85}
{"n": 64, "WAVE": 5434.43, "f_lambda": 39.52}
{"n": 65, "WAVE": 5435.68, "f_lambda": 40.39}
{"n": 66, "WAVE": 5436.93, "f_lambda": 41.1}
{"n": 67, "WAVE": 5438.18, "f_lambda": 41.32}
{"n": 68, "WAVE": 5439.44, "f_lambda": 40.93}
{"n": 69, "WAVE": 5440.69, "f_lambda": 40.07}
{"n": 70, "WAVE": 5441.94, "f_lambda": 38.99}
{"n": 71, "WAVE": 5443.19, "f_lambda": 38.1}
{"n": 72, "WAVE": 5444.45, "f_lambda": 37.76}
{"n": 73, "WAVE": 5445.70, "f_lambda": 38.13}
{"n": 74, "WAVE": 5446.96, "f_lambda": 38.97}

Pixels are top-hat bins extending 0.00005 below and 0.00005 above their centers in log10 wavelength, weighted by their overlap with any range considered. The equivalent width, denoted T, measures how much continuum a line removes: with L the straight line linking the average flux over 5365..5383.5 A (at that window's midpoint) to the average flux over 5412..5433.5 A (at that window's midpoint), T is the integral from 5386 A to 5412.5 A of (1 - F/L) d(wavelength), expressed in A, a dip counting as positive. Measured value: 2.5 A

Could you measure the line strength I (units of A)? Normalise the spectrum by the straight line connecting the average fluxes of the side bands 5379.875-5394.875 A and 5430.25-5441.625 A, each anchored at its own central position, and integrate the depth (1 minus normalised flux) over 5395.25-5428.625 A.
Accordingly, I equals 2.0 A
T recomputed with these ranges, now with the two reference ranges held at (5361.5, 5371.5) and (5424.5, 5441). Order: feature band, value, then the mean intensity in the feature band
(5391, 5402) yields 1.00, 35.3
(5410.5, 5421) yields 0.06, 38.6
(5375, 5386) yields -0.31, 39.9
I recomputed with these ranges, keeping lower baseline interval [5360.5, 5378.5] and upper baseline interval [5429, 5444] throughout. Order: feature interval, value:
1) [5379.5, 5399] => 1.0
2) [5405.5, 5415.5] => 1.2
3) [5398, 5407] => 0.9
